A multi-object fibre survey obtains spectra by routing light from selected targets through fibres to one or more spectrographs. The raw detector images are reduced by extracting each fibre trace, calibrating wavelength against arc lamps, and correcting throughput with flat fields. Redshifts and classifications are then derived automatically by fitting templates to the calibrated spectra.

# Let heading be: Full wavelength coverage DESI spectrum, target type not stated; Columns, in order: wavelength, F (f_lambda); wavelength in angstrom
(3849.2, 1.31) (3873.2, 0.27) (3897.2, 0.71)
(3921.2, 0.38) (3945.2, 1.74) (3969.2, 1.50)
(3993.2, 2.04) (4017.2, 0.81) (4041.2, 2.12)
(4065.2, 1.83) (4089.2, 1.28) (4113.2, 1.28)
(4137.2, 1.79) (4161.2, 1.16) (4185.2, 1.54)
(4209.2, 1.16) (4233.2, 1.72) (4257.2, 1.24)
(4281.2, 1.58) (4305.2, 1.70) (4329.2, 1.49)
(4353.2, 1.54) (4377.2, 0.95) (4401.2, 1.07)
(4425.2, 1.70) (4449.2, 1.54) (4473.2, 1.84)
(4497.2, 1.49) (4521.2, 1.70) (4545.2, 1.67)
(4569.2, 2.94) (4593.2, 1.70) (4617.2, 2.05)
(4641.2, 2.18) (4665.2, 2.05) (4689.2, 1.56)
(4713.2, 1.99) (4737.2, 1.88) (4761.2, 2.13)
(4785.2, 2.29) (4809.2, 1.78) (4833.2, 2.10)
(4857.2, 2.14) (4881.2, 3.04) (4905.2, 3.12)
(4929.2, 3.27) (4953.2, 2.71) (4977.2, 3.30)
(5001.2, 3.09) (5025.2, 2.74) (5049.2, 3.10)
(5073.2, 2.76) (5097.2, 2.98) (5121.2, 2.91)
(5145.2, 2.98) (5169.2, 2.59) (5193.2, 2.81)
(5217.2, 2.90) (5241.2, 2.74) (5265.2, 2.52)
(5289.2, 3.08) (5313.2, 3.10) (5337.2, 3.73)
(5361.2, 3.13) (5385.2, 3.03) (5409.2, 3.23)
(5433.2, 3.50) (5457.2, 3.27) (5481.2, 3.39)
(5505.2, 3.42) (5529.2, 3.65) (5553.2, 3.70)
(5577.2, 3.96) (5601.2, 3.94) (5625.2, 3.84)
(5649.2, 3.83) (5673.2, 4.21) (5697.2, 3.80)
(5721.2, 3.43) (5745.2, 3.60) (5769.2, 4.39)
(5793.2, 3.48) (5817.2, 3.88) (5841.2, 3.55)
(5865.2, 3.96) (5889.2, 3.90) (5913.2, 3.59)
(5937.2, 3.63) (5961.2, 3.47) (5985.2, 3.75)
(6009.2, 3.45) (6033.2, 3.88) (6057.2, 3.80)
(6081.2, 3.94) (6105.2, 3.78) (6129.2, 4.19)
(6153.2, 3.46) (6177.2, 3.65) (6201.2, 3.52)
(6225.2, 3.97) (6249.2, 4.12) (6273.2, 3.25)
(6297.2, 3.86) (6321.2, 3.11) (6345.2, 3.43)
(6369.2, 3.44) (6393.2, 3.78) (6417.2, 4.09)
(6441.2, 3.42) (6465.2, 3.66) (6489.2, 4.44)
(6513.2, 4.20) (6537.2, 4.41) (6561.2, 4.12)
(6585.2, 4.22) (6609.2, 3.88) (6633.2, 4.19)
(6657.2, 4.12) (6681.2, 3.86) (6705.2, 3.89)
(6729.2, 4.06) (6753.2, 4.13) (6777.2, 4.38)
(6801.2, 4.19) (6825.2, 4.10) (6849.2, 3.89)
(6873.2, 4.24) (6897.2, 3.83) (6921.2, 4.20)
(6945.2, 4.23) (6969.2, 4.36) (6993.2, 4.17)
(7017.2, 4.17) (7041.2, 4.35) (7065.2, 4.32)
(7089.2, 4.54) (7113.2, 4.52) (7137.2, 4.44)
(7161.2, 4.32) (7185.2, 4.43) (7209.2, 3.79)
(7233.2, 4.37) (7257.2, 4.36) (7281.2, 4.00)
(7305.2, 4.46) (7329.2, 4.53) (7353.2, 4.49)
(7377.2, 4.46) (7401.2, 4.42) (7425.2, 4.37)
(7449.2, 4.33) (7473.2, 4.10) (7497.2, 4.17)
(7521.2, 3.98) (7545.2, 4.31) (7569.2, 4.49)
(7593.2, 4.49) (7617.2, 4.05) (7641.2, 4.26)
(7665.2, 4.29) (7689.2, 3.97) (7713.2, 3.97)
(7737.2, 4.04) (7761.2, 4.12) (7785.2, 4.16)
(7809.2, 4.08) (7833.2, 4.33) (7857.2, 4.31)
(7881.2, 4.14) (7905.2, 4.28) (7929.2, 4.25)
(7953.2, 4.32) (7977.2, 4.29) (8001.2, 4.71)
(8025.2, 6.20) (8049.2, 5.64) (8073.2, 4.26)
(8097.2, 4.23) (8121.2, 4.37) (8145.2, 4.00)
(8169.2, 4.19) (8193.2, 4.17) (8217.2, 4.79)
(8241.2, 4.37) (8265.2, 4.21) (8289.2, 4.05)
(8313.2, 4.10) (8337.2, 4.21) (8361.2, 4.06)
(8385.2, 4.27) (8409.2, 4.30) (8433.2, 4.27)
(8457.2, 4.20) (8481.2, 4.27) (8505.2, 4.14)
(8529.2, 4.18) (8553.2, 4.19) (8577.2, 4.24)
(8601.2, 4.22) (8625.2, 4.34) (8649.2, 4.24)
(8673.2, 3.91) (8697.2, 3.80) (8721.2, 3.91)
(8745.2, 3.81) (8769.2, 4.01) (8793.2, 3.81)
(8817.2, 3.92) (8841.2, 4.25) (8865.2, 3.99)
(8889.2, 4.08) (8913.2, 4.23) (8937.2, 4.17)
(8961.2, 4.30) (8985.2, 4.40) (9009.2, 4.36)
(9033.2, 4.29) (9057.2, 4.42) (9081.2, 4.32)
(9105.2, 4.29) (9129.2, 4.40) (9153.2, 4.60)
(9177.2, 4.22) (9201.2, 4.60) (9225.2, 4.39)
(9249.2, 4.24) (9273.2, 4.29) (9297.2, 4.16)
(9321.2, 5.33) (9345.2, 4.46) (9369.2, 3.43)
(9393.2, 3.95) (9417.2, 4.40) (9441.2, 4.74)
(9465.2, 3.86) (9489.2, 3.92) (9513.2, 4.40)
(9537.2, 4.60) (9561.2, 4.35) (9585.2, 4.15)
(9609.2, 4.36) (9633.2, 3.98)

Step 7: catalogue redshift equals 0.223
